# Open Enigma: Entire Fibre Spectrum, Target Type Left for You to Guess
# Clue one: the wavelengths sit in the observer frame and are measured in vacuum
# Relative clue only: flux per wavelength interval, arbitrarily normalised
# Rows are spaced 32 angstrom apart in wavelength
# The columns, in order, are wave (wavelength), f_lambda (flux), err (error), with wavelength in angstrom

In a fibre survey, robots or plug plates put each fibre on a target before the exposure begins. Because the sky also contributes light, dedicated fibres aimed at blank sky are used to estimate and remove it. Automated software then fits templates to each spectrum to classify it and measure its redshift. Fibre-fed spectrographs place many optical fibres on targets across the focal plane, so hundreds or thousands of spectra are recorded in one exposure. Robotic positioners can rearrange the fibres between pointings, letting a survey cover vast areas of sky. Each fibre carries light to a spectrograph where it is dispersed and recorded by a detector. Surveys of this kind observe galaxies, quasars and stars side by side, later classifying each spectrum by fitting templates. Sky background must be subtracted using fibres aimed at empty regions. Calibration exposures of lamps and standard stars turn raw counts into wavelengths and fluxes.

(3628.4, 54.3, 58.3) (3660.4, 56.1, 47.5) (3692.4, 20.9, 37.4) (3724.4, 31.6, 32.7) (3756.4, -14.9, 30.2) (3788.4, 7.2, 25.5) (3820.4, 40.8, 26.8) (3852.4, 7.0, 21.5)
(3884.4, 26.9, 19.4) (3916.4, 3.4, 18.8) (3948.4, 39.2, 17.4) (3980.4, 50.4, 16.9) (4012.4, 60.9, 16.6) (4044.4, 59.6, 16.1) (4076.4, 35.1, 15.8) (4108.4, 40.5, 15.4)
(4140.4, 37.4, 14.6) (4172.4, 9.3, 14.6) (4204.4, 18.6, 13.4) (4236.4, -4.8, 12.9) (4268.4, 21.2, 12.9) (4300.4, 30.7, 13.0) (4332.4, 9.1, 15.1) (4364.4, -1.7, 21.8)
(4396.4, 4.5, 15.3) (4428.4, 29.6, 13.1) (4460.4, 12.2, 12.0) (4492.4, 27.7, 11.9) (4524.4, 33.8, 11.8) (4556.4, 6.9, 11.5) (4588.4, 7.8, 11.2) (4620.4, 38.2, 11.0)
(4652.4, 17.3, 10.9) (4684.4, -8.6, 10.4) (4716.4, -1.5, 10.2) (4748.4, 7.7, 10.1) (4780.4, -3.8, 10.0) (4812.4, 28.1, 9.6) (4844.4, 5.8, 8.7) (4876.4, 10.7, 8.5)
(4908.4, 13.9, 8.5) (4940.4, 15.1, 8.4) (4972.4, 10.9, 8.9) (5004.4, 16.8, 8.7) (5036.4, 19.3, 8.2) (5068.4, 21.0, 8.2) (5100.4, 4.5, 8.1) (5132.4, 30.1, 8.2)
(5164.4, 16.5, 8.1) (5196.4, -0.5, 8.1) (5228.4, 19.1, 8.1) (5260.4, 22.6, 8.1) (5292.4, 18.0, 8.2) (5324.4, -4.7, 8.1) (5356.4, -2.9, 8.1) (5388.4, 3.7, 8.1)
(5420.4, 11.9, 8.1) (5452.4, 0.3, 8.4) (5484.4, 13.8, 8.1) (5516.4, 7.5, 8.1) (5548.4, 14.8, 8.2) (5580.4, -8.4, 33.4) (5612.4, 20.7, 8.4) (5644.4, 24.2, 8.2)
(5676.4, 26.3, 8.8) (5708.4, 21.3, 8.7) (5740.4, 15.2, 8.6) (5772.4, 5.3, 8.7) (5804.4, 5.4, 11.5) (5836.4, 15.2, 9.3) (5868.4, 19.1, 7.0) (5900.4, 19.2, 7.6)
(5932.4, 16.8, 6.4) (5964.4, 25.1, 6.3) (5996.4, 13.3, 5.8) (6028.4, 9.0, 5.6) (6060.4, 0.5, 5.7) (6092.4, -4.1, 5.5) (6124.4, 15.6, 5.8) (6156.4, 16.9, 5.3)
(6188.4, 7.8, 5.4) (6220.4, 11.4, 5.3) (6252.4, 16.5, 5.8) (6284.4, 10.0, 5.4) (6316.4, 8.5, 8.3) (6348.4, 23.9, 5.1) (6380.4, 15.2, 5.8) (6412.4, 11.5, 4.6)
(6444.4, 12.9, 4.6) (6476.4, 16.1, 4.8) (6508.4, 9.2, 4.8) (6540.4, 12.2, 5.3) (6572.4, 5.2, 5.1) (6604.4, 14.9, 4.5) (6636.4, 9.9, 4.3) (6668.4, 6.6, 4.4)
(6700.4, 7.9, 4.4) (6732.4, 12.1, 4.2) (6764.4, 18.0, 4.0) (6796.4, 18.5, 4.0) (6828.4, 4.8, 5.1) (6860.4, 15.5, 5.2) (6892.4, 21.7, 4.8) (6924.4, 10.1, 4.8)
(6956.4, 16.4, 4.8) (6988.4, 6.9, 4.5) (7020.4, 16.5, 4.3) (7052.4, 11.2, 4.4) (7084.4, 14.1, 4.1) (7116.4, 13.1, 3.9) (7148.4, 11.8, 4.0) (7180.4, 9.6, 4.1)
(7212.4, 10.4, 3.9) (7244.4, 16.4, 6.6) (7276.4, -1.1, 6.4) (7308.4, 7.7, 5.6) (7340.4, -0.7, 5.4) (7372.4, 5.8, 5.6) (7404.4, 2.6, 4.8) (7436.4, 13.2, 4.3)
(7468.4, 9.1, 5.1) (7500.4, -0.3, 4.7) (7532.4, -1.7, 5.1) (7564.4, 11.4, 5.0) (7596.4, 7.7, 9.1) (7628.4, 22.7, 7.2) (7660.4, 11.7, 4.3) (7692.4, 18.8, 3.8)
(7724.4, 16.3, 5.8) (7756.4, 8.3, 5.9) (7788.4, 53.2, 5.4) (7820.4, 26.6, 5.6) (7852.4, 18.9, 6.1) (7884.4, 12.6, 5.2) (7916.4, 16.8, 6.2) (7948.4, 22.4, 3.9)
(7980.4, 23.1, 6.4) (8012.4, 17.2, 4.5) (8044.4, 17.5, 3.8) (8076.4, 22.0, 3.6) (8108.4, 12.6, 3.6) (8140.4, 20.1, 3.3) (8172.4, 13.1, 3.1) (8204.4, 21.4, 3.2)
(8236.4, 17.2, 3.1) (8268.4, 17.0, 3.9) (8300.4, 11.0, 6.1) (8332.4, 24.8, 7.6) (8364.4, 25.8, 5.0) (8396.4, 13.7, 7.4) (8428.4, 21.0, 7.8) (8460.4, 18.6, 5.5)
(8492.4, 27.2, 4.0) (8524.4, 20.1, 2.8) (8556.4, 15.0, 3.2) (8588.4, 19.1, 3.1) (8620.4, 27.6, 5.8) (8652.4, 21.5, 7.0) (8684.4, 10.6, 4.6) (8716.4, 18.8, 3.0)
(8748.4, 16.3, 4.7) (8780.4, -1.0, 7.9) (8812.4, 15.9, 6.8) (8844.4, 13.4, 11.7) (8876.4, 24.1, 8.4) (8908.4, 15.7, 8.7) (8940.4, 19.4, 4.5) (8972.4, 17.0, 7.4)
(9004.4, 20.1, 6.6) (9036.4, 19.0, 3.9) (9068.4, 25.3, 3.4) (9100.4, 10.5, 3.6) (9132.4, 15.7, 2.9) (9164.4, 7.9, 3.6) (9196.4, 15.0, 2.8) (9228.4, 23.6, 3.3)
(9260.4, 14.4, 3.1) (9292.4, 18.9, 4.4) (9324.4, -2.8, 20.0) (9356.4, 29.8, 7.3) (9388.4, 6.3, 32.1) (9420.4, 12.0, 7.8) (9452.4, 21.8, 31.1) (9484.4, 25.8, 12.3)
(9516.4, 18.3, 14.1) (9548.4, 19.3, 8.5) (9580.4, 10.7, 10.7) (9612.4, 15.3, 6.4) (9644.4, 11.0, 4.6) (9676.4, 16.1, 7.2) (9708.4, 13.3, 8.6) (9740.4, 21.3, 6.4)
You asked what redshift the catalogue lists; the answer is 1.09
